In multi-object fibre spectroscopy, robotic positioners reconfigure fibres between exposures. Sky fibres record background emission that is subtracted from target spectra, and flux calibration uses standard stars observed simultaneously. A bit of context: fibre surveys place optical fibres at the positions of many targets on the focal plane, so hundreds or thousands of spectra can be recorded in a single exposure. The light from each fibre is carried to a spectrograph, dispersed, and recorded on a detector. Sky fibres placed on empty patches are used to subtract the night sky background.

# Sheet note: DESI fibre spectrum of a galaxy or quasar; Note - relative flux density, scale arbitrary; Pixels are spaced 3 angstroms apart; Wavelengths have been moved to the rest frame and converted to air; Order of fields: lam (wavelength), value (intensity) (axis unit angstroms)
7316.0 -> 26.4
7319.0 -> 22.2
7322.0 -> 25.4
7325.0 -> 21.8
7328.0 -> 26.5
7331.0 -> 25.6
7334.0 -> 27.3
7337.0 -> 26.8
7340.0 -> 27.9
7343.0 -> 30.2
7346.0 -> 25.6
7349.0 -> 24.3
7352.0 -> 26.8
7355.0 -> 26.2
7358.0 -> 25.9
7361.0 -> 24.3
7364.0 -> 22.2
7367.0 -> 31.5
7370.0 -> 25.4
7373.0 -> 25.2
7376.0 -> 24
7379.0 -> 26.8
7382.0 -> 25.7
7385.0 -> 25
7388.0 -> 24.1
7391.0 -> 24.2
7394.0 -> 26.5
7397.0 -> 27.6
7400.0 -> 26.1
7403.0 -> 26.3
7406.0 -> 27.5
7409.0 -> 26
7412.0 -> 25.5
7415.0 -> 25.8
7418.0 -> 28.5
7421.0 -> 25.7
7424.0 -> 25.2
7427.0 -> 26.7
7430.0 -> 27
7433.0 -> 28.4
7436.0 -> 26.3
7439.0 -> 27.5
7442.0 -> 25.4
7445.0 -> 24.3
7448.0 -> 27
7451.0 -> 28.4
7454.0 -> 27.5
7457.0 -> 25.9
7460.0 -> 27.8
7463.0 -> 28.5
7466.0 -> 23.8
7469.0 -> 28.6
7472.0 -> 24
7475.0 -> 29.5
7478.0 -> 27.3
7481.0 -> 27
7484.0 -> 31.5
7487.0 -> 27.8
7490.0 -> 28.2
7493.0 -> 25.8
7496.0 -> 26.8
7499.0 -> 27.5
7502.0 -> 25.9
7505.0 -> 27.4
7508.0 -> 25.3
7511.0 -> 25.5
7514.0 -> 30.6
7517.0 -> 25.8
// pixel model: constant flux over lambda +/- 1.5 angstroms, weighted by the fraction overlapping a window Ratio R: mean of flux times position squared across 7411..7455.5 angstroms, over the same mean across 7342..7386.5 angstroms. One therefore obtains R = 1.05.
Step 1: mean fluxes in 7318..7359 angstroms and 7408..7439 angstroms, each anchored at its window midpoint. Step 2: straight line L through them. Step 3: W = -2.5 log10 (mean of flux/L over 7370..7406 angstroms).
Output 0.03 mag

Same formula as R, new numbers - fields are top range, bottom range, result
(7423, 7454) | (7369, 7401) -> 1.06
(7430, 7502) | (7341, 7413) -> 1.07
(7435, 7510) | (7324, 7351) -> 1.06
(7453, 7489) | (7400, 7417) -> 1.06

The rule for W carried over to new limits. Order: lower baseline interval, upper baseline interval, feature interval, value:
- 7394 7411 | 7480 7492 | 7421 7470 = 0.037 mag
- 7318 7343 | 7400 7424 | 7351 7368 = 0.001 mag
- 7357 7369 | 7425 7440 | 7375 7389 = 0.045 mag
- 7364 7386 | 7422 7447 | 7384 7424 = 0.005 mag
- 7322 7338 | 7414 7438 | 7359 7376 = 0.018 mag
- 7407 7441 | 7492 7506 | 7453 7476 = -0.010 mag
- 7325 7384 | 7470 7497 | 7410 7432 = 0.020 mag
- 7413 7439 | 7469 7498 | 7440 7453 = 0.027 mag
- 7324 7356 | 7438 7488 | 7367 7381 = 0.023 mag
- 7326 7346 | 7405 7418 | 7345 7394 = 0.055 mag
